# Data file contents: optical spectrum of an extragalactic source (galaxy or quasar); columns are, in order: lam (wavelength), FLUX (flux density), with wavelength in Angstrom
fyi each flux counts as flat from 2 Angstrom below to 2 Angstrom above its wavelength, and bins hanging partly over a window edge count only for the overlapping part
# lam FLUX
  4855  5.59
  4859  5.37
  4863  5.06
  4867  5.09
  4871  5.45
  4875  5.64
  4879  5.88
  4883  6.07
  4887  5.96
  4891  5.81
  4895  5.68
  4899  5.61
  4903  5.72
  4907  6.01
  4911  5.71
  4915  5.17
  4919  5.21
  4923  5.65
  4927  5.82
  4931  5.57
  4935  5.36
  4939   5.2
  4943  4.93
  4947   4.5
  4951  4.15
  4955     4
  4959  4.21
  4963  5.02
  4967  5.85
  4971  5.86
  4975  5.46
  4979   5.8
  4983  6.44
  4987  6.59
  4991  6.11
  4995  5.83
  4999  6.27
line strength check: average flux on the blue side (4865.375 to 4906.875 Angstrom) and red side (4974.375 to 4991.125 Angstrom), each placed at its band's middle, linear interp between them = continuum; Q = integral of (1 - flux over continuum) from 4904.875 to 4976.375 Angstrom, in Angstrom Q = 8.88 Angstrom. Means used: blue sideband 5.71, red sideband 6.13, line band 5.2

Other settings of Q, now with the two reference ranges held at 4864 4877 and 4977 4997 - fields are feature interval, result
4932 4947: 1.9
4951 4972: 3.9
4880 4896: -1.2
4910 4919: 0.5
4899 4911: -0.4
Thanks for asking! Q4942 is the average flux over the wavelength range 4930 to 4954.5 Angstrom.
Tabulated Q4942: 4.87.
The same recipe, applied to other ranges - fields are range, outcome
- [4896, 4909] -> 5.77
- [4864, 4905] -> 5.68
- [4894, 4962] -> 5.2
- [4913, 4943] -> 5.39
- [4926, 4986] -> 5.22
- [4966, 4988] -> 5.98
